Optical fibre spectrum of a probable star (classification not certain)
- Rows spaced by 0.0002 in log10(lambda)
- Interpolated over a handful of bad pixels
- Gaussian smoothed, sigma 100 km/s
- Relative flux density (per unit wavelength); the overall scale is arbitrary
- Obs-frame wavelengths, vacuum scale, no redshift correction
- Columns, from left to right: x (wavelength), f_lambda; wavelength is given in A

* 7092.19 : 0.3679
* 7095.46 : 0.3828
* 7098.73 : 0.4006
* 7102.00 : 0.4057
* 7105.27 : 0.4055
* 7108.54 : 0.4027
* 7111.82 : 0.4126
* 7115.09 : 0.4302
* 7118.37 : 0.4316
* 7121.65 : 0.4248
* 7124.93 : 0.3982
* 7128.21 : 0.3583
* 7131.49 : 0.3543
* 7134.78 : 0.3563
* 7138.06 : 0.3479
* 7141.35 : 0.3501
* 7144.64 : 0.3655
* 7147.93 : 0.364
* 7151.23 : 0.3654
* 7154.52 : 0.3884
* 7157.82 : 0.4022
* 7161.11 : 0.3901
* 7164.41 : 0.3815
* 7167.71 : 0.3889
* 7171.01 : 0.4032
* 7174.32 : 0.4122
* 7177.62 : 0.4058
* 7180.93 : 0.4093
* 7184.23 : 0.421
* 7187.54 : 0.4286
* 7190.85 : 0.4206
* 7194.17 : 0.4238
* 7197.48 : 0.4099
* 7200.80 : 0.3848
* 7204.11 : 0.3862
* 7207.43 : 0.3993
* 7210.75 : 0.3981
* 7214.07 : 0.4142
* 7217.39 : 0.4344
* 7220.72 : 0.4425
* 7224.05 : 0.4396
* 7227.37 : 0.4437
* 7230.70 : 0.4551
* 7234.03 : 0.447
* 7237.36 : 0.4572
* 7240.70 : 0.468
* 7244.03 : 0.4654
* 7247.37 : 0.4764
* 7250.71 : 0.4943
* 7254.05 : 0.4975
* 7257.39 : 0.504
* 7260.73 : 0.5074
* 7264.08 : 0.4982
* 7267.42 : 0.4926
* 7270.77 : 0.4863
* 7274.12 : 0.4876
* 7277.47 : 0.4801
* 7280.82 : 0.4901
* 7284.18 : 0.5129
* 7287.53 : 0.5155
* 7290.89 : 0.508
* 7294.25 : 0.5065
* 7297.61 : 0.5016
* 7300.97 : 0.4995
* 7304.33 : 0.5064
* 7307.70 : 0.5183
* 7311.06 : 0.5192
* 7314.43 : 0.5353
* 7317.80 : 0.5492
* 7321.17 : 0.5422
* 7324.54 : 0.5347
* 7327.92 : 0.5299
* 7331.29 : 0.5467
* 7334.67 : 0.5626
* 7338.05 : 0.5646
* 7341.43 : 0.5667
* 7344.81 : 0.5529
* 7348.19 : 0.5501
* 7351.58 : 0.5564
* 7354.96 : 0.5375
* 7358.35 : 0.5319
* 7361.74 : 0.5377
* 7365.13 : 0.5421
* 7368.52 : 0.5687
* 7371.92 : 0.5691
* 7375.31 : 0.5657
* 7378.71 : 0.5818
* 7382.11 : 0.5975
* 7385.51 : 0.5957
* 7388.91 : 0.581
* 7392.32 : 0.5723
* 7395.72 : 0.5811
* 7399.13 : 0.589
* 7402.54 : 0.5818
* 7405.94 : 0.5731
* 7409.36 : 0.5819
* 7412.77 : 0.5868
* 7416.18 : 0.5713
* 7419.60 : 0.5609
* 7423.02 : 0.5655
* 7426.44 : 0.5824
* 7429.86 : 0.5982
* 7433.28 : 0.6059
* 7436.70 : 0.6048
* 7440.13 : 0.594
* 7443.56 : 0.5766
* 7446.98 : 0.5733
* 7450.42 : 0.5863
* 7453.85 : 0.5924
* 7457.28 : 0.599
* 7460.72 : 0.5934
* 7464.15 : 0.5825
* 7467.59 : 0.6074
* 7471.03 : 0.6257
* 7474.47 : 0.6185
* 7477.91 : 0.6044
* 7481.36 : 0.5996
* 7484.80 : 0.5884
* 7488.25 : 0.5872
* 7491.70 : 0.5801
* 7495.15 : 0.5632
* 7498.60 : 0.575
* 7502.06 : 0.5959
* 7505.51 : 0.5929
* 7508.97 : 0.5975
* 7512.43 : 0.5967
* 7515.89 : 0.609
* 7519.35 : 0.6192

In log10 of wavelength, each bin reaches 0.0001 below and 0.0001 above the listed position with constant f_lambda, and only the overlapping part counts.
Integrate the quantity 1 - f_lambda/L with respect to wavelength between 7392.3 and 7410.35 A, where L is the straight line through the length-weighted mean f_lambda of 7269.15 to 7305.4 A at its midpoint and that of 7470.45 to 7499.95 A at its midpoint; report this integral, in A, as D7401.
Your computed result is -0.9 A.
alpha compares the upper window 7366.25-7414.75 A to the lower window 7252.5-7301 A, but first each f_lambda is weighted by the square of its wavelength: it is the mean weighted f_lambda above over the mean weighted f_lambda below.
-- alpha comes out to 1.20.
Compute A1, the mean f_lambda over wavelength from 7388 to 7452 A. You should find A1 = 0.582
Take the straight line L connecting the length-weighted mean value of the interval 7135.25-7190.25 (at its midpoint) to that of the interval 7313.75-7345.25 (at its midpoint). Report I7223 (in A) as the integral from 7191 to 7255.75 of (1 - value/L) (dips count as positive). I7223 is 1.3 A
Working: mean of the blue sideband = 0.389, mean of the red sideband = 0.549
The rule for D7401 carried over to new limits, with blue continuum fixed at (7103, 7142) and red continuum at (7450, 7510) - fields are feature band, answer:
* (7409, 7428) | -0.52 A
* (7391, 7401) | -0.64 A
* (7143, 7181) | 2.24 A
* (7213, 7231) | 0.38 A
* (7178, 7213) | 1.93 A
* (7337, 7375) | -2.13 A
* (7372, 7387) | -1.30 A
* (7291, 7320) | -1.30 A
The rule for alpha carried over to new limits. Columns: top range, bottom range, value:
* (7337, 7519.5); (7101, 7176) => 1.62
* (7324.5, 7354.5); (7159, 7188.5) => 1.43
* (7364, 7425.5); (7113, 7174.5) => 1.61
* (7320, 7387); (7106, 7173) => 1.53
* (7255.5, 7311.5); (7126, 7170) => 1.40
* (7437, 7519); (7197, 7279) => 1.39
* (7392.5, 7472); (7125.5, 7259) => 1.51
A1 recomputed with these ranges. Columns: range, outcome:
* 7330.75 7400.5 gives 0.565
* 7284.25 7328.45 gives 0.52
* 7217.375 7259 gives 0.465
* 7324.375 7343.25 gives 0.552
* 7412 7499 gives 0.59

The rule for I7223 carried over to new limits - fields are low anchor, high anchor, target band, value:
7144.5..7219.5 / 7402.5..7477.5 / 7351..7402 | -2.3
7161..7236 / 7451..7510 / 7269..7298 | -1.8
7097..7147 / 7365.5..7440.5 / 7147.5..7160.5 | 0.9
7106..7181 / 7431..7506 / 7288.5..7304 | -0.6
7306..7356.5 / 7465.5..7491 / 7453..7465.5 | 0.1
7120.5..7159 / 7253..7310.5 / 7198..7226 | 1.6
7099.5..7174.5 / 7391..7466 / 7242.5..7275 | -1.4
